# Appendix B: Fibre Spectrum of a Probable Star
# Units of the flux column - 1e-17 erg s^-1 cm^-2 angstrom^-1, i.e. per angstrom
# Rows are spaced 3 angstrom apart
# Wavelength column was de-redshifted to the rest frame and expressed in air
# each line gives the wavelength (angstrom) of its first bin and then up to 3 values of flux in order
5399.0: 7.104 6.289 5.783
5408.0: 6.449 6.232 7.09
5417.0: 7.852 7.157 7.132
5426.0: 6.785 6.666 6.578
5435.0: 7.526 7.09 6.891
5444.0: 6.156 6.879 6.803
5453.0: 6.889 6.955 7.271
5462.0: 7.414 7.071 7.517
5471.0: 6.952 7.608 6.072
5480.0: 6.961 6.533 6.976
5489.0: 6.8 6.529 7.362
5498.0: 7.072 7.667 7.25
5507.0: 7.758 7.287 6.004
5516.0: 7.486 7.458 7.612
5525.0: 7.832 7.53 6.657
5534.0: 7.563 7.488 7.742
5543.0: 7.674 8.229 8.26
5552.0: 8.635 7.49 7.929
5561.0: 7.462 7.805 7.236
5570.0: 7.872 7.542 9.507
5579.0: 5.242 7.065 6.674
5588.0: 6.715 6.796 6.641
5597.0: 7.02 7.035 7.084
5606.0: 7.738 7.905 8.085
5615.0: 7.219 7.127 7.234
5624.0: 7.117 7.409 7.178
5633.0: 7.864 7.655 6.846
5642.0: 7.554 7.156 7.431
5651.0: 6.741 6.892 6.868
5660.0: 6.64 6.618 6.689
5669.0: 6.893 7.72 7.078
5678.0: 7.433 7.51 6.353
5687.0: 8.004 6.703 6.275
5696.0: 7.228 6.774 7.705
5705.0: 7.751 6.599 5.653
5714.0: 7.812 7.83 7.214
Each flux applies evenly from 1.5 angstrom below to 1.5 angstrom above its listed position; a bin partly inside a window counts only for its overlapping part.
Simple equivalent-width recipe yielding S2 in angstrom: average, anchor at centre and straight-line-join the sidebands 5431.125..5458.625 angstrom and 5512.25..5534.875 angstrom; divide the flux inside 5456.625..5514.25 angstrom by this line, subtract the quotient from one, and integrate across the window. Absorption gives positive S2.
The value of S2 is 0.3 angstrom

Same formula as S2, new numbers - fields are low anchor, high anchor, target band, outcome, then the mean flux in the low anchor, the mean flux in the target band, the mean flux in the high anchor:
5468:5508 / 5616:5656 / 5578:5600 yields 1.6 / 7.05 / 6.65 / 7.24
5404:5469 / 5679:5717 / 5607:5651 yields -2.3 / 6.92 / 7.39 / 7.07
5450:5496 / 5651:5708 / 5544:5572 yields -3.4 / 6.98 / 7.87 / 7.04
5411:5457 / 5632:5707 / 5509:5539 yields -1.2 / 6.94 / 7.3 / 7.13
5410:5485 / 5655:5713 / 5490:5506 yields -0.5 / 6.97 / 7.18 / 6.98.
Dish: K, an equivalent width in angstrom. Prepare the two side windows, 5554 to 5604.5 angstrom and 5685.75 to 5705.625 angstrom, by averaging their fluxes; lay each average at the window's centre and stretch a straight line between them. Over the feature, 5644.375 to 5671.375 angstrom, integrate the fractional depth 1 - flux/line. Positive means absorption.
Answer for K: 1.11 angstrom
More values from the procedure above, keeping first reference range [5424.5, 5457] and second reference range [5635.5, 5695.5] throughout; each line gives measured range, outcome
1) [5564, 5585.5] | -1.3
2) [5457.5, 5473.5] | -1.0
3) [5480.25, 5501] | -0.2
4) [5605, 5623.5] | -1.4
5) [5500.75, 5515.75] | -0.6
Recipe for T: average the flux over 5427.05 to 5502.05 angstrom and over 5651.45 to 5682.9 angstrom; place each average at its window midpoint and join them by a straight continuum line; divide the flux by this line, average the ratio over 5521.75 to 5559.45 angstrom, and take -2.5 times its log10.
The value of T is -0.112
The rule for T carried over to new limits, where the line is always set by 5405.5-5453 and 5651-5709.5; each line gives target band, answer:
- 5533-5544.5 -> -0.10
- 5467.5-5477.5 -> -0.03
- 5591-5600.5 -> 0.02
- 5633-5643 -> -0.06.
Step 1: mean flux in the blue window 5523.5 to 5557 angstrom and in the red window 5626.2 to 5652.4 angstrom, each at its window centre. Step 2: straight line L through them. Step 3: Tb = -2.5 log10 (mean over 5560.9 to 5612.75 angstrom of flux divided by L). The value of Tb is 0.04 mag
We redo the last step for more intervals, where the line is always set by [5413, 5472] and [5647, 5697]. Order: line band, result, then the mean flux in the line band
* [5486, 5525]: -0.03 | 7.21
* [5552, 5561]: -0.12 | 7.82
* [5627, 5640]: -0.06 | 7.41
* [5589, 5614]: -0.04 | 7.28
